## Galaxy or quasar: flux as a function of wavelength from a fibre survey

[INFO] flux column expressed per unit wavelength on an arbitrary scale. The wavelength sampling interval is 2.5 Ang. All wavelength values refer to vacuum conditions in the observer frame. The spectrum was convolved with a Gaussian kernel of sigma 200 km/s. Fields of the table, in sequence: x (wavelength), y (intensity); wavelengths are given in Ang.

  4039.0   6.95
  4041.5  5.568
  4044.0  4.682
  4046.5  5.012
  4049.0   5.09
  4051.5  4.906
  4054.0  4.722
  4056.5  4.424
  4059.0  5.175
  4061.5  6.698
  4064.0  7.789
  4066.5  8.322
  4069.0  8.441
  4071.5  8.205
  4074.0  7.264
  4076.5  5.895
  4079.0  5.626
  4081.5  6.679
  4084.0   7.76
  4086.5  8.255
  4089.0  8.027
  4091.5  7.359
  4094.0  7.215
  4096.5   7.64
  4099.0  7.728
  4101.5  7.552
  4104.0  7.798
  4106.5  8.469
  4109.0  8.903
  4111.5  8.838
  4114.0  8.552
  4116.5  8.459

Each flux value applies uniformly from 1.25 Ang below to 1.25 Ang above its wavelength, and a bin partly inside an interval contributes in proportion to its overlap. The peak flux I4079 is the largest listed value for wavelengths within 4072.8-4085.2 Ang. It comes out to 7.76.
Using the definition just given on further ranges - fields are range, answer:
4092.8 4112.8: 8.903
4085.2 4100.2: 8.255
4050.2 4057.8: 4.906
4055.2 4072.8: 8.441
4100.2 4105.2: 7.798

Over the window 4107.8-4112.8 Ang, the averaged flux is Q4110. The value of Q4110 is 8.87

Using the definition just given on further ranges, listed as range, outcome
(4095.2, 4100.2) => 7.68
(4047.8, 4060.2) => 4.86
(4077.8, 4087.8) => 7.09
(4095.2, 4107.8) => 7.84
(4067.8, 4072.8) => 8.31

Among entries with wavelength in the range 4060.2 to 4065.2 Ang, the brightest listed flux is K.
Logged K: 7.789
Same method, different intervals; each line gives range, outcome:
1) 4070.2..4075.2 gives 8.205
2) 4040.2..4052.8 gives 5.568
